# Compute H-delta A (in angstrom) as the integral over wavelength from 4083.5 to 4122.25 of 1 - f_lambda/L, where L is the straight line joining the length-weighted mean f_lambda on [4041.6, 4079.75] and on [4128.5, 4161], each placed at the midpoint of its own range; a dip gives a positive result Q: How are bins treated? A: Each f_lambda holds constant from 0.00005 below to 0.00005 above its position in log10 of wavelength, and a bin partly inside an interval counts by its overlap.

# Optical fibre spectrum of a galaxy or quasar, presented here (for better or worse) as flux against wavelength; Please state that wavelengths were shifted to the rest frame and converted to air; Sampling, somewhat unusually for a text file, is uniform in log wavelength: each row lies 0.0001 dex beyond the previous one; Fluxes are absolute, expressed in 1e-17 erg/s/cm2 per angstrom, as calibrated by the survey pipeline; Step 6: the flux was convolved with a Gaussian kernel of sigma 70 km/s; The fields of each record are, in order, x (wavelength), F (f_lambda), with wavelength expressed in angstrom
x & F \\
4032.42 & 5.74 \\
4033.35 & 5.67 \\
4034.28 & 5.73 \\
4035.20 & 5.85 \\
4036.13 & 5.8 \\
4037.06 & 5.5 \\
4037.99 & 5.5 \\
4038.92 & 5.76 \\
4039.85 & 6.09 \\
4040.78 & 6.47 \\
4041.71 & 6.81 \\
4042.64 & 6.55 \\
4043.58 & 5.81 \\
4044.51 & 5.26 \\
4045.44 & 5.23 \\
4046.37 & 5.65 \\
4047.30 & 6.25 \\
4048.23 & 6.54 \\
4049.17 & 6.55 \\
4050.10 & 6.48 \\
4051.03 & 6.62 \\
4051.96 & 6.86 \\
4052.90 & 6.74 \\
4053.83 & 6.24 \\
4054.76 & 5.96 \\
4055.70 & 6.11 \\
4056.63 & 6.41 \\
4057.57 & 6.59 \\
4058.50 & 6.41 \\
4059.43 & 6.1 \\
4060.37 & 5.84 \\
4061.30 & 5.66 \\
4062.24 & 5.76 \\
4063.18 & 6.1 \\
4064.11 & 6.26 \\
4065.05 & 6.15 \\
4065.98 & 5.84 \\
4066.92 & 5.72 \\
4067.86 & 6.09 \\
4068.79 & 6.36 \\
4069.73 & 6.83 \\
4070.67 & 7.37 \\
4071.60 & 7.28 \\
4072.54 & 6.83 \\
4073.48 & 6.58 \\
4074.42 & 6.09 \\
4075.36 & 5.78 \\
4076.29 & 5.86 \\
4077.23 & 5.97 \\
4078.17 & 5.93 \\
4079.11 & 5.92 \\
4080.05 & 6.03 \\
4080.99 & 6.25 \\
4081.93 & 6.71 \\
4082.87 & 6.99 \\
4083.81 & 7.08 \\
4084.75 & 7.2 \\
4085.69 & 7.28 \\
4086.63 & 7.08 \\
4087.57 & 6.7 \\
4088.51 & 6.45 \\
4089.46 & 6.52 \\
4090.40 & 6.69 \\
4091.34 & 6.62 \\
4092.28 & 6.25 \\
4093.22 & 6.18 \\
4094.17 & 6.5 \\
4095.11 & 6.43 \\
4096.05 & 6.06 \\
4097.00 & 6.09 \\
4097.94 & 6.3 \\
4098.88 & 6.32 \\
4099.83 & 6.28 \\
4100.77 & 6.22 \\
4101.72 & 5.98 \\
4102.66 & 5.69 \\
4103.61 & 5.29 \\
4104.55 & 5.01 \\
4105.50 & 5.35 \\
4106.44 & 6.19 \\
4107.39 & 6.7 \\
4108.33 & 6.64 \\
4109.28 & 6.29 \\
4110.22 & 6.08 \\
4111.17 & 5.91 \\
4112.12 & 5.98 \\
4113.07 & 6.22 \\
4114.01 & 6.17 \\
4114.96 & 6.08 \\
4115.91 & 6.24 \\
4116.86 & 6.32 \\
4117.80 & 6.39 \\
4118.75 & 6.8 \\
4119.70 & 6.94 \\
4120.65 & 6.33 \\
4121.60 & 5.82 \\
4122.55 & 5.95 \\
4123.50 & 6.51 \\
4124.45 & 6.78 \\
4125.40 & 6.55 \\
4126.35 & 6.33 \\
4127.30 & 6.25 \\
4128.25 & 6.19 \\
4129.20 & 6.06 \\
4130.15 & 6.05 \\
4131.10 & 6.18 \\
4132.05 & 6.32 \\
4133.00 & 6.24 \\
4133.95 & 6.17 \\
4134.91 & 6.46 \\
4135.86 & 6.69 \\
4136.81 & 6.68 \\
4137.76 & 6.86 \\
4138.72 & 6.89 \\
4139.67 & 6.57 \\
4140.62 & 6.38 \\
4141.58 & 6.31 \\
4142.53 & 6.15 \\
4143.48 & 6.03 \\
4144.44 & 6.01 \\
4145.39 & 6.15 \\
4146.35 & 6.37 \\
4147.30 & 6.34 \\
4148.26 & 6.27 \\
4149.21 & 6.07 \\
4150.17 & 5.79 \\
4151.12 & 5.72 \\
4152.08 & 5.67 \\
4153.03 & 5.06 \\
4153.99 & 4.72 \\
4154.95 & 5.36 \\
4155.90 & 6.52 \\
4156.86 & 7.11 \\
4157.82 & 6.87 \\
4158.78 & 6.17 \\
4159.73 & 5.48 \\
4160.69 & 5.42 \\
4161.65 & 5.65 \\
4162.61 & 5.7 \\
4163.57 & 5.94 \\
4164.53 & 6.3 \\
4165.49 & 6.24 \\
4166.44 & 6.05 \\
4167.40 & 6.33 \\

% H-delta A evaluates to -0.7 angstrom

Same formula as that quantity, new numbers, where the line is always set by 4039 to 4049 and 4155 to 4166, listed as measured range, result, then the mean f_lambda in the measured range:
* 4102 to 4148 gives -1.2 angstrom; 6.25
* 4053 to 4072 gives -0.6 angstrom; 6.26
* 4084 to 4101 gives -1.2 angstrom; 6.52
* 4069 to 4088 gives -1.6 angstrom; 6.59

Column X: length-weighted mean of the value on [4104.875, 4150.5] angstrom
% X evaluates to 6.29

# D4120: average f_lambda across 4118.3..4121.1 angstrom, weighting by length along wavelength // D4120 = 6.69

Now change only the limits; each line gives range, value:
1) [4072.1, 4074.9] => 6.48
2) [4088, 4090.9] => 6.55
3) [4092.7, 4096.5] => 6.29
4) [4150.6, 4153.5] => 5.5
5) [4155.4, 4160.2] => 6.43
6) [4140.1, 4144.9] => 6.18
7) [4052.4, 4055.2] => 6.32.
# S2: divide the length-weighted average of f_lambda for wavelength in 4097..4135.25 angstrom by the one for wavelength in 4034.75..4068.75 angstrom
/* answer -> 1.01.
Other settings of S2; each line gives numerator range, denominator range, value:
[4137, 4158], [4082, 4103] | 0.94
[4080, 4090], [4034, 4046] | 1.15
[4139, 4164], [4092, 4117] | 0.98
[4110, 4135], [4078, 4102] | 0.97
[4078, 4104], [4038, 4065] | 1.04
